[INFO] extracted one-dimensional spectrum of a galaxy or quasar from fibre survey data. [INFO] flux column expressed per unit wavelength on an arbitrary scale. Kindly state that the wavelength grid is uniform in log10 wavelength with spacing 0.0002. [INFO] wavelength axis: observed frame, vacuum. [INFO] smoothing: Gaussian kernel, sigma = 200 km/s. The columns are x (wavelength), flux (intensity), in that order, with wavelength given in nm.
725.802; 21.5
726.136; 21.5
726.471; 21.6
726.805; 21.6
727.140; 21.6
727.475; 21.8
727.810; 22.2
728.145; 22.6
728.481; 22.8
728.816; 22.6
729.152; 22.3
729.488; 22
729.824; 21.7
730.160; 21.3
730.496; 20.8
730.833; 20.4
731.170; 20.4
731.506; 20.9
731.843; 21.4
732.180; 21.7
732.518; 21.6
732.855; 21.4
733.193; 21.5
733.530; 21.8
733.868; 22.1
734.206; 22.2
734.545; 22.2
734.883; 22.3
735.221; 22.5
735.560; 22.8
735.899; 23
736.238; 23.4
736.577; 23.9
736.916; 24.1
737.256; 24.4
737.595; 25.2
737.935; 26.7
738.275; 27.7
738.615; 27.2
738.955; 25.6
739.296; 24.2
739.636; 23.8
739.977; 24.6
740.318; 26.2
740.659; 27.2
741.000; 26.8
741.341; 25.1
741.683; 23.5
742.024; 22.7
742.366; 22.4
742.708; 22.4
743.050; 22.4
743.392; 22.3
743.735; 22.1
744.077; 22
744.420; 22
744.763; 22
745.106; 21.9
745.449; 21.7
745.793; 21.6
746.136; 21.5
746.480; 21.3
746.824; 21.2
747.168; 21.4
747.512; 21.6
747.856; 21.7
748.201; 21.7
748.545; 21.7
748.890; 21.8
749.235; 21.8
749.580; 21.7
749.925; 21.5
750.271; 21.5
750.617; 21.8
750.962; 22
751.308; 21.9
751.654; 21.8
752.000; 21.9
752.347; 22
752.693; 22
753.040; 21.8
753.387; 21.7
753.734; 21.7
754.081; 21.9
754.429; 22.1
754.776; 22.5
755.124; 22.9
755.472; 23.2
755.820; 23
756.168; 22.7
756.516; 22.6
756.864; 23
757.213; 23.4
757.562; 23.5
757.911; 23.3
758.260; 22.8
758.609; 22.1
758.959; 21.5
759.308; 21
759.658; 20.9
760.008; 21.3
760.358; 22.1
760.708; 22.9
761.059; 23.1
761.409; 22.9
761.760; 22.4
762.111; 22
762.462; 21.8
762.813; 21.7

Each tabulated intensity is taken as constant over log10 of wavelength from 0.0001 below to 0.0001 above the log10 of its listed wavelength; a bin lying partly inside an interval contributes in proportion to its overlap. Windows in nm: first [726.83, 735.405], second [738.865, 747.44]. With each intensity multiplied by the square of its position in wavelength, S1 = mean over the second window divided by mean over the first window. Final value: 1.1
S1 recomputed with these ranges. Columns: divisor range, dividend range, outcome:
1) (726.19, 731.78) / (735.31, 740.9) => 1.18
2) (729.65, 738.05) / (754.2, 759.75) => 1.07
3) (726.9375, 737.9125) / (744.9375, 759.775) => 1.04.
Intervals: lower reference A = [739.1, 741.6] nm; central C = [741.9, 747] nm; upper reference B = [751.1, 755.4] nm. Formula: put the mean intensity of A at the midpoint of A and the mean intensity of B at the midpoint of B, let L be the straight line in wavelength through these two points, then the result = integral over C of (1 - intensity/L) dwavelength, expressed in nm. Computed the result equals 0.49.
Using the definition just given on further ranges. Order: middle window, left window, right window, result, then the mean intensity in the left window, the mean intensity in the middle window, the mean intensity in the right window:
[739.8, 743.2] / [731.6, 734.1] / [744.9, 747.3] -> -0.44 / 21.6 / 24.3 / 21.5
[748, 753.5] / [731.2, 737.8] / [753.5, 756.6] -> 0.17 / 22.5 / 21.8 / 22.5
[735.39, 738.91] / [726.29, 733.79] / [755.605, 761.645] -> -0.49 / 21.6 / 24.9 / 22.5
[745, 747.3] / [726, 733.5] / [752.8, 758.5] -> 0.08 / 21.6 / 21.5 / 22.6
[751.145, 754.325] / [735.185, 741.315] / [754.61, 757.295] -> 0.19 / 25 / 21.9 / 22.9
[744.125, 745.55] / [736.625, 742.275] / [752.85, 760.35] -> 0.14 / 25.2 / 21.9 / 22.3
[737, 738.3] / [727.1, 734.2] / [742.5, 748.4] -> -0.24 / 21.7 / 25.7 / 21.8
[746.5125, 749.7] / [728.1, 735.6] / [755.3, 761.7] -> 0.09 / 21.8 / 21.6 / 22.5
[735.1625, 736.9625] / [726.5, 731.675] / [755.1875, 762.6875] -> -0.12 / 21.7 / 23.3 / 22.5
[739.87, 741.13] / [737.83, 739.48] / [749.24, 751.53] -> -0.04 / 26.2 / 26.3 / 21.7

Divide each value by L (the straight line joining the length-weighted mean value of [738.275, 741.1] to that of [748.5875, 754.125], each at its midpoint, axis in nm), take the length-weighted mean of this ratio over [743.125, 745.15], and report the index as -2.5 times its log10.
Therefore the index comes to 0.103 mag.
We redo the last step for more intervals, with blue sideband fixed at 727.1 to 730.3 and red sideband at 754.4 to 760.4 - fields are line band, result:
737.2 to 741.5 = -0.161 mag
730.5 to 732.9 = 0.054 mag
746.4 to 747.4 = 0.050 mag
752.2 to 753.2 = 0.023 mag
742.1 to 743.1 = -0.007 mag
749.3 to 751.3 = 0.032 mag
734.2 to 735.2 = -0.005 mag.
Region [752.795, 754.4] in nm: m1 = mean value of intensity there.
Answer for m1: 21.8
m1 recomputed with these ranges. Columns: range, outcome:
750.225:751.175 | 21.8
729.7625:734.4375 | 21.4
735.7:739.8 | 24.9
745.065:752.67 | 21.7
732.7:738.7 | 23.5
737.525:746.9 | 23.7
